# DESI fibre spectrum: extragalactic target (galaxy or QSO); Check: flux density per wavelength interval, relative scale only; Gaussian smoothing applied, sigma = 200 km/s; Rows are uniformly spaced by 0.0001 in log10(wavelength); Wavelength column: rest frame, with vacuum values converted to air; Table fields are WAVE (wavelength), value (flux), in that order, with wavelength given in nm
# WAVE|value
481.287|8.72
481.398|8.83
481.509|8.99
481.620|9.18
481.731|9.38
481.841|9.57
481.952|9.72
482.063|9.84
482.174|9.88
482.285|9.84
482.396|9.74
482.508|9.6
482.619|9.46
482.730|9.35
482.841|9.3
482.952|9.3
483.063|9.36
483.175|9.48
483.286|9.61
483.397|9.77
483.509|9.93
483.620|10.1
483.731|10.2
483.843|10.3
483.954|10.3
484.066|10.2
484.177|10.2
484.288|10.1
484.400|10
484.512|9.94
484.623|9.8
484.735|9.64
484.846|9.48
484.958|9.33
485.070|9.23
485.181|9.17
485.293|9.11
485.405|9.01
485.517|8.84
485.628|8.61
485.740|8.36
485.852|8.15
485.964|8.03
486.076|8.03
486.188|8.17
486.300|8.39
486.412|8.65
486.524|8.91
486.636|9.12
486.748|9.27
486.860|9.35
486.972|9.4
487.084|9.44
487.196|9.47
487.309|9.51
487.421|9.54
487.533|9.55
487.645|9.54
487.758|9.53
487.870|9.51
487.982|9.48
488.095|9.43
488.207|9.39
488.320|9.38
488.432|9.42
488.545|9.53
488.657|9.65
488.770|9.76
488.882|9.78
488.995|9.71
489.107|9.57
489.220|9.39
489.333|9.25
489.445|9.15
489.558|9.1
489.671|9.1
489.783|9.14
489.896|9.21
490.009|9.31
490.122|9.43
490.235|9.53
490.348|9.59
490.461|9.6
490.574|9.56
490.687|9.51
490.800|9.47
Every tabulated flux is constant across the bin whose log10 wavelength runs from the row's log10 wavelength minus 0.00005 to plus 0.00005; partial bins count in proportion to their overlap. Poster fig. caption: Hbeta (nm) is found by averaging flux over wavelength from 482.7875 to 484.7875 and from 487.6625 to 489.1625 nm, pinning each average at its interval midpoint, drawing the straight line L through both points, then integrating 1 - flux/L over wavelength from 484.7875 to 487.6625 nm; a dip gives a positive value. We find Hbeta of 0.21 nm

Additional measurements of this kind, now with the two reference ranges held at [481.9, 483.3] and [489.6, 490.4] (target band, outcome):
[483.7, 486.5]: 0.07 nm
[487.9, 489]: -0.02 nm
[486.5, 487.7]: 0.00 nm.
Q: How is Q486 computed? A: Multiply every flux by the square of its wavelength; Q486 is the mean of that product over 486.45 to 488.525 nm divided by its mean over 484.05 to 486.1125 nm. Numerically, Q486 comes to 1.03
